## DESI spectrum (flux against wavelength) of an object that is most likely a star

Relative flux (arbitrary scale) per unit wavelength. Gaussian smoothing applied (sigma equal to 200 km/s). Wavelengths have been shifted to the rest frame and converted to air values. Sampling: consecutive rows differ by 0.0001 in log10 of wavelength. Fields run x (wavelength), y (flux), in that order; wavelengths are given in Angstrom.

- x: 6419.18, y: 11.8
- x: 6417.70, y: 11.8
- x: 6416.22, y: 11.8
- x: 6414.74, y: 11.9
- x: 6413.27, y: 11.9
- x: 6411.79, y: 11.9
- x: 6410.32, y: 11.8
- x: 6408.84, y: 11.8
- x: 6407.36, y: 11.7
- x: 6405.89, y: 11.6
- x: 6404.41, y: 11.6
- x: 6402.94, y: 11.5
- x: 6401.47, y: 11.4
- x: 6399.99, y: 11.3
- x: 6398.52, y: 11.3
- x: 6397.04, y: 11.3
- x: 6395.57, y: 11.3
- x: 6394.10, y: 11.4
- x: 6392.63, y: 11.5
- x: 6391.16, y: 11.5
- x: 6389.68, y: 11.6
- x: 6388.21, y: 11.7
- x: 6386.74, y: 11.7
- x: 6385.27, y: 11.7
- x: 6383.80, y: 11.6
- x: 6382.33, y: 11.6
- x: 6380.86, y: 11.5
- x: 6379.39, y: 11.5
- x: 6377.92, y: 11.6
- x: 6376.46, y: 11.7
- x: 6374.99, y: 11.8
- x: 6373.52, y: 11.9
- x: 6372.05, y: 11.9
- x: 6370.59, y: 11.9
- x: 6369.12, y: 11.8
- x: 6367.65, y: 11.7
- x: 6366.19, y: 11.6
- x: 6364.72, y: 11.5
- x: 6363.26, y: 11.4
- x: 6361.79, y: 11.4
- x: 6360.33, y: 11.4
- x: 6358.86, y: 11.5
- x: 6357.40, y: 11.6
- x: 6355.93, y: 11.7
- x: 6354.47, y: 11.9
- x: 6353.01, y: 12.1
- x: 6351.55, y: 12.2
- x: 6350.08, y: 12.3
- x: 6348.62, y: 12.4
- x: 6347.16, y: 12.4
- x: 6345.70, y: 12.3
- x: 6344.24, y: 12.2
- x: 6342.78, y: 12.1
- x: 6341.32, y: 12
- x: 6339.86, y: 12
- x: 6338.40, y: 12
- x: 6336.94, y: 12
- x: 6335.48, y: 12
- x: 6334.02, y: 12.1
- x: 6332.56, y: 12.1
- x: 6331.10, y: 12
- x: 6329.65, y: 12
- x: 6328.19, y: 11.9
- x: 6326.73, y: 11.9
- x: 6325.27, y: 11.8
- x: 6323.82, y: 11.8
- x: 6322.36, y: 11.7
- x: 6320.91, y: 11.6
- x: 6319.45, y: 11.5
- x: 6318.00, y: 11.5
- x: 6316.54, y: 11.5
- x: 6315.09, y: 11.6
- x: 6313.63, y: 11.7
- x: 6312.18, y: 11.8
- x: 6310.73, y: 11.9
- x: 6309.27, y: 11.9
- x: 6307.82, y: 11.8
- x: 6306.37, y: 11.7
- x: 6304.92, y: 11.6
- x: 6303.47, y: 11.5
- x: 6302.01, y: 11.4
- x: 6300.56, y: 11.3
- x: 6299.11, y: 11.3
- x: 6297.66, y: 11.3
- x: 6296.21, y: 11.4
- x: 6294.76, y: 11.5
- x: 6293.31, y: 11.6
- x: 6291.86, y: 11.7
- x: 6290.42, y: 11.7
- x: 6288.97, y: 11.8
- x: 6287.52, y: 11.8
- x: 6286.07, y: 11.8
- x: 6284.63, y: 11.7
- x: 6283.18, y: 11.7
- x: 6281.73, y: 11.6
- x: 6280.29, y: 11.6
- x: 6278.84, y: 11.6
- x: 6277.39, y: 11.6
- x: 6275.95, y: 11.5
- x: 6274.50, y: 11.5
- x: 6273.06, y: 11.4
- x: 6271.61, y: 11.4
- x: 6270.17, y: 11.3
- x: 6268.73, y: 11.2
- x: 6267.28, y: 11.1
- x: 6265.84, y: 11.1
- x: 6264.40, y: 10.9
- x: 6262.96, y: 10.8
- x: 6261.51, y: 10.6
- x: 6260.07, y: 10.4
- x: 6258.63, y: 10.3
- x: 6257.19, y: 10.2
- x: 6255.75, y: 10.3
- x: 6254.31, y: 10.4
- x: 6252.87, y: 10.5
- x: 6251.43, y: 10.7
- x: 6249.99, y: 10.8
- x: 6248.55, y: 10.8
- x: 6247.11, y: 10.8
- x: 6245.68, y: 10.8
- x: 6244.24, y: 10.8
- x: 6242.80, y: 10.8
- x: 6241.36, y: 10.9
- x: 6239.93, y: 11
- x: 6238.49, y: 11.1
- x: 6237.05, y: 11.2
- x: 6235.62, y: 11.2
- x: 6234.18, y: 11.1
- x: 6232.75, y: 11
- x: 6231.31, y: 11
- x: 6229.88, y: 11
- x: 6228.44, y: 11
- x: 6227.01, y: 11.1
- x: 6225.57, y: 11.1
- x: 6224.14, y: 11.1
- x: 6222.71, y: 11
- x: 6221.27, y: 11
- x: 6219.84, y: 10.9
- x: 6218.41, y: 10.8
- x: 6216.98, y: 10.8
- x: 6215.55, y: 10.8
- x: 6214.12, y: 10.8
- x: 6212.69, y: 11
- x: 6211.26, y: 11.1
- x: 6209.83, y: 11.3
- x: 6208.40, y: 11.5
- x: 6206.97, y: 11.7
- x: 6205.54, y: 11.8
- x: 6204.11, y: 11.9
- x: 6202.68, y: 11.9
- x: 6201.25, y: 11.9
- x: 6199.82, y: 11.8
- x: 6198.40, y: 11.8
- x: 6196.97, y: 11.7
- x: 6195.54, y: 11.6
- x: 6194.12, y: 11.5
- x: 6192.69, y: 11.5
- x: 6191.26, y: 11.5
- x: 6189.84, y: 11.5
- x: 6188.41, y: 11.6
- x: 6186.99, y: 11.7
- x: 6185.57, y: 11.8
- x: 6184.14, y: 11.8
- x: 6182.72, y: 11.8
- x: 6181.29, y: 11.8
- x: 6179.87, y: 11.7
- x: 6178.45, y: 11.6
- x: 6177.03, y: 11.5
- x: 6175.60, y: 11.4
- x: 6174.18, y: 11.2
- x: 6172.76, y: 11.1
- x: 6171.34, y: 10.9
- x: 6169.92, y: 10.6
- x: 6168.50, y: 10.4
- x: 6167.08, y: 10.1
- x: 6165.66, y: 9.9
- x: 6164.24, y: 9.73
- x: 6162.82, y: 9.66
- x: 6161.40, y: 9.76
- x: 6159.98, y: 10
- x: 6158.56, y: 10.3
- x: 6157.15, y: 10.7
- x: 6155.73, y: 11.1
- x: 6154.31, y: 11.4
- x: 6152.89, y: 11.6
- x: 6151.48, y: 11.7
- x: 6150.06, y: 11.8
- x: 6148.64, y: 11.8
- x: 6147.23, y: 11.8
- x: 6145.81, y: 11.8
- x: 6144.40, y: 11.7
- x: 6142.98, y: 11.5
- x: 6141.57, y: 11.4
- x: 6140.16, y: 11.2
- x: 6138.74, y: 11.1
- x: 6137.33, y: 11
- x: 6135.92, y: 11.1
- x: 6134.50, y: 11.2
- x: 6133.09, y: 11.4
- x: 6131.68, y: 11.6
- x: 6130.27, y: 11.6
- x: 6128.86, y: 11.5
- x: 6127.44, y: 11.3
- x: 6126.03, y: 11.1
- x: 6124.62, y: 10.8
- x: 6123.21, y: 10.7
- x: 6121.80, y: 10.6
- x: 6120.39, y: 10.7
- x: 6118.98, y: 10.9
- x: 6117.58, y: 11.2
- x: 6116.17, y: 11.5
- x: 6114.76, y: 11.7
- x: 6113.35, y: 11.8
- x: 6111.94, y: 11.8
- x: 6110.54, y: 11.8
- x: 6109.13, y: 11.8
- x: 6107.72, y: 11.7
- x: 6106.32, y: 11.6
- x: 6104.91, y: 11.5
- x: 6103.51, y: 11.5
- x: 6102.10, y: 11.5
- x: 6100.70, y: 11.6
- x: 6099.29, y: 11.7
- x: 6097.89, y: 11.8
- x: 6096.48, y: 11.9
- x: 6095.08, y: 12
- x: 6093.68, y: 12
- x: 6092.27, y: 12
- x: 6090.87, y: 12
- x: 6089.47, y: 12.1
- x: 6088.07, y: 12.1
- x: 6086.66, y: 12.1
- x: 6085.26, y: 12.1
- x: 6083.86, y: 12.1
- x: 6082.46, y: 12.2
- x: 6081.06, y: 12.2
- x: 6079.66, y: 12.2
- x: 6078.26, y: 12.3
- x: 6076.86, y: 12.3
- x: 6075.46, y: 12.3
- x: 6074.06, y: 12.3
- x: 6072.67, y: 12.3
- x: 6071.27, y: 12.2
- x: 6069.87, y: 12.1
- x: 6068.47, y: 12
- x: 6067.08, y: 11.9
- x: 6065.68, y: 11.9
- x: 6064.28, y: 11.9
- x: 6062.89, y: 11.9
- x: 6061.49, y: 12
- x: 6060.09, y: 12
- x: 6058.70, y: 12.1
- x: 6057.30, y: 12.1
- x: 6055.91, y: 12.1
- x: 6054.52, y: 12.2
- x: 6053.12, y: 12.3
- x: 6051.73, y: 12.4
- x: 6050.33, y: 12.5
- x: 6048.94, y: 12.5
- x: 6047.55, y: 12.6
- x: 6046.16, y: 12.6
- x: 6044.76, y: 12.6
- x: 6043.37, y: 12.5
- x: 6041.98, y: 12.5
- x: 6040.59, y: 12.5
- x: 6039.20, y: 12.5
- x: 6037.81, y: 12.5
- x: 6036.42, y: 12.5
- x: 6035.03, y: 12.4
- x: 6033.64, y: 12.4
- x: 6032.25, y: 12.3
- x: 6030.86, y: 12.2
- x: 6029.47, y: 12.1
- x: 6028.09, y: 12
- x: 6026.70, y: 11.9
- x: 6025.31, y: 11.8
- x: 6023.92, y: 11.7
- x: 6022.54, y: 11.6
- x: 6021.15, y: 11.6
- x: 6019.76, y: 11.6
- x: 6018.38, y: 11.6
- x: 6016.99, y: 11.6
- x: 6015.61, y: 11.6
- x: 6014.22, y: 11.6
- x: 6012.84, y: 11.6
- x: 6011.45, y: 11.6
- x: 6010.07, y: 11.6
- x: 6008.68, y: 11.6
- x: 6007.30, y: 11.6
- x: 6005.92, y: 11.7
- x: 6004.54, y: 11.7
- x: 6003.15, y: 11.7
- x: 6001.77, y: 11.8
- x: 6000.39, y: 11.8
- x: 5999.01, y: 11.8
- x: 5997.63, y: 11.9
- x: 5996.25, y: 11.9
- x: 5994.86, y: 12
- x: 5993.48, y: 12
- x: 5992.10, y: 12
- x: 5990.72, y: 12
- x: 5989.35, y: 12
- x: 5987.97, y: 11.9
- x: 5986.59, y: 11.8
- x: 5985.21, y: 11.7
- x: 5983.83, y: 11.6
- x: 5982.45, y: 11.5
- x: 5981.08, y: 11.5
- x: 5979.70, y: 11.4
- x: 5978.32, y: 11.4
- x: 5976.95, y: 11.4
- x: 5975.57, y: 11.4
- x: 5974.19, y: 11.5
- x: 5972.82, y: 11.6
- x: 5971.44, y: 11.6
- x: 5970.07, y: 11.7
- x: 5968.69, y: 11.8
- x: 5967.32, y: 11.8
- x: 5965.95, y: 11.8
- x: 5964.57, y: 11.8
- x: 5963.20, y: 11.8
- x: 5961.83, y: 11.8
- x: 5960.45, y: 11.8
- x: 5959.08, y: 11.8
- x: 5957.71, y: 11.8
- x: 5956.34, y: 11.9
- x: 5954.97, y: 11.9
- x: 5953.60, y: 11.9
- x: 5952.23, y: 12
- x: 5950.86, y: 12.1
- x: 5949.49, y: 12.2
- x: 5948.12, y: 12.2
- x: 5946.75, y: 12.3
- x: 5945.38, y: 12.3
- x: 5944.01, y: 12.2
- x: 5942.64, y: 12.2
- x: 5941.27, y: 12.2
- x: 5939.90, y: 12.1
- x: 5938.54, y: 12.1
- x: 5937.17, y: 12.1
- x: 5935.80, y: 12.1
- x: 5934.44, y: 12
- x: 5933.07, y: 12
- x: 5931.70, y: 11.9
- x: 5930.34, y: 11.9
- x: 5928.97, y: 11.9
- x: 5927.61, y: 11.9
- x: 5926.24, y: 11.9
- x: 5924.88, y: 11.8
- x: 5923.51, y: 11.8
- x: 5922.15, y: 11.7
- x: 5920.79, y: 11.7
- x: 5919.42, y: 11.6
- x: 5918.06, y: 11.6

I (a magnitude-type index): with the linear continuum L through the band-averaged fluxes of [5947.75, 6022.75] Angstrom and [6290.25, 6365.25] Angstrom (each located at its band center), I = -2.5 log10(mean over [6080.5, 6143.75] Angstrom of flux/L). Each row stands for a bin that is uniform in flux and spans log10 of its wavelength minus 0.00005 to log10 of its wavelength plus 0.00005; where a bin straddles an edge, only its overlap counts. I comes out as 0.019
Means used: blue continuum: 11.7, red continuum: 11.8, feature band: 11.6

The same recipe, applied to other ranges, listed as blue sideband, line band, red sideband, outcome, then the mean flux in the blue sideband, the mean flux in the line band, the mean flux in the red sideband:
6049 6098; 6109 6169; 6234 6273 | 0.05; 12.1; 11.1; 10.8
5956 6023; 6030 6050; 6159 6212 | -0.08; 11.7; 12.5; 11.2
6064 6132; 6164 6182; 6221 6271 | 0.03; 11.7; 11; 10.9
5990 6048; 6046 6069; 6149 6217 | -0.03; 12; 12.2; 11.2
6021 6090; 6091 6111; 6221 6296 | 0.02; 12.2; 11.7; 11.1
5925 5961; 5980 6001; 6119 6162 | 0.00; 12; 11.8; 11.2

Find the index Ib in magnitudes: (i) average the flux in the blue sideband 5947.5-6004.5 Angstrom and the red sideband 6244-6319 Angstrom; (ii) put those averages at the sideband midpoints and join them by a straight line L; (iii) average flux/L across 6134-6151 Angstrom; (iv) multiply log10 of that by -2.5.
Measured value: 0.01 mag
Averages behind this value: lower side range 11.8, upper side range 11.3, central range 11.5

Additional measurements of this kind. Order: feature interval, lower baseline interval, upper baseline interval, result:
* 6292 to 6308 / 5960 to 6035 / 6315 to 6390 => 0.03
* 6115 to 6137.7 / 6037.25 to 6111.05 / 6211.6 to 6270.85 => 0.05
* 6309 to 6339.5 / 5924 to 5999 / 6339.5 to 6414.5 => -0.01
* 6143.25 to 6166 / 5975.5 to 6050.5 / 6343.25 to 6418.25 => 0.09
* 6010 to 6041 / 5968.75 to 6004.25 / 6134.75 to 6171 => -0.04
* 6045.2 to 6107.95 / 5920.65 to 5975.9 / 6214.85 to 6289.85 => -0.05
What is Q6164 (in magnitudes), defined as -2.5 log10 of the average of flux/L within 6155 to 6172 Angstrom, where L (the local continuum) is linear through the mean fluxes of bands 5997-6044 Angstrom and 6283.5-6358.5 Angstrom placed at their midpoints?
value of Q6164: 0.158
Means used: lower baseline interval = 11.9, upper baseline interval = 11.8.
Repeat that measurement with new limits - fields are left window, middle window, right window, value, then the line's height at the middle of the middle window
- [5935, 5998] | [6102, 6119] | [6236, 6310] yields 0.00 mag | 11.6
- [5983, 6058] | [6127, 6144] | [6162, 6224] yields 0.02 mag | 11.5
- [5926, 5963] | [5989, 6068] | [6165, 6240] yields -0.02 mag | 11.8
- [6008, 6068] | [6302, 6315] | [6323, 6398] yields 0.01 mag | 11.8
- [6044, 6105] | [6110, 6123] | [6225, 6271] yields 0.05 mag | 11.8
